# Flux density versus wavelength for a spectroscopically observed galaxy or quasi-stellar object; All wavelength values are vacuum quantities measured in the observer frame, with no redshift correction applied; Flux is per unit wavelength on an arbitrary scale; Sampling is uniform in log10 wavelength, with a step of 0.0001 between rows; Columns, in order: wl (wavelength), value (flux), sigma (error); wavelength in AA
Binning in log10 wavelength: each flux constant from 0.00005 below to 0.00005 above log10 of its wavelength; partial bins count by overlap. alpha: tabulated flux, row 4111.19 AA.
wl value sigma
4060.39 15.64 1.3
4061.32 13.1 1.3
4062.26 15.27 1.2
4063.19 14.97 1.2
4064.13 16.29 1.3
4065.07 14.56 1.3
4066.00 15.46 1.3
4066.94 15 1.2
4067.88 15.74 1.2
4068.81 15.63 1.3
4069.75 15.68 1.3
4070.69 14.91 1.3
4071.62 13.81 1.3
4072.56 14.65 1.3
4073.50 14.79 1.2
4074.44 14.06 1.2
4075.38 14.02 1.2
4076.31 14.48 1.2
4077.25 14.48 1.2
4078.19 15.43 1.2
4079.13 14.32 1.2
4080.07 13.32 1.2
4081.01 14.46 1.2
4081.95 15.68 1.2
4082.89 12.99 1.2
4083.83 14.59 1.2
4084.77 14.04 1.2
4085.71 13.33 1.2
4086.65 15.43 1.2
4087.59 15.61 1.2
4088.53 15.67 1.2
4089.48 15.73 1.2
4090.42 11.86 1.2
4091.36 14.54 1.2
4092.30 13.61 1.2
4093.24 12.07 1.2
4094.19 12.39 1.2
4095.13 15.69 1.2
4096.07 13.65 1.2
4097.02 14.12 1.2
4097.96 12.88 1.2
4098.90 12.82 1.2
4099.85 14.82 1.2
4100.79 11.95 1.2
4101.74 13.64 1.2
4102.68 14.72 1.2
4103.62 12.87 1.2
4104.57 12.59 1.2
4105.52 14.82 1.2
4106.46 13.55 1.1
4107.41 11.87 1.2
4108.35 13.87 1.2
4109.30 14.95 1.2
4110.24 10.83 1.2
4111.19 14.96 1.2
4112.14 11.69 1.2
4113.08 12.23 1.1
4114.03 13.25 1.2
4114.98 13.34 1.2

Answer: 14.96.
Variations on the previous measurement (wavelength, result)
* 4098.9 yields 12.82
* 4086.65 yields 15.43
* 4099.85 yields 14.82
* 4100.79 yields 11.95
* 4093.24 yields 12.07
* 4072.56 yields 14.65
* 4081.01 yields 14.46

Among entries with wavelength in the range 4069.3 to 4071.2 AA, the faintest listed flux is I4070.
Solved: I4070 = 14.91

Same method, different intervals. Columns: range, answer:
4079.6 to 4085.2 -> 12.99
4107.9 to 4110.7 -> 10.83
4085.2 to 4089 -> 13.33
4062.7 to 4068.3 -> 14.56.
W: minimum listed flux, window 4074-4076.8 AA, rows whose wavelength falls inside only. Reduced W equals 14.02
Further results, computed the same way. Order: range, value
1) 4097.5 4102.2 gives 11.95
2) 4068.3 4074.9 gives 13.81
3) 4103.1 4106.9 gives 12.59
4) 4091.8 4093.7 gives 12.07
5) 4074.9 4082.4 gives 13.32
